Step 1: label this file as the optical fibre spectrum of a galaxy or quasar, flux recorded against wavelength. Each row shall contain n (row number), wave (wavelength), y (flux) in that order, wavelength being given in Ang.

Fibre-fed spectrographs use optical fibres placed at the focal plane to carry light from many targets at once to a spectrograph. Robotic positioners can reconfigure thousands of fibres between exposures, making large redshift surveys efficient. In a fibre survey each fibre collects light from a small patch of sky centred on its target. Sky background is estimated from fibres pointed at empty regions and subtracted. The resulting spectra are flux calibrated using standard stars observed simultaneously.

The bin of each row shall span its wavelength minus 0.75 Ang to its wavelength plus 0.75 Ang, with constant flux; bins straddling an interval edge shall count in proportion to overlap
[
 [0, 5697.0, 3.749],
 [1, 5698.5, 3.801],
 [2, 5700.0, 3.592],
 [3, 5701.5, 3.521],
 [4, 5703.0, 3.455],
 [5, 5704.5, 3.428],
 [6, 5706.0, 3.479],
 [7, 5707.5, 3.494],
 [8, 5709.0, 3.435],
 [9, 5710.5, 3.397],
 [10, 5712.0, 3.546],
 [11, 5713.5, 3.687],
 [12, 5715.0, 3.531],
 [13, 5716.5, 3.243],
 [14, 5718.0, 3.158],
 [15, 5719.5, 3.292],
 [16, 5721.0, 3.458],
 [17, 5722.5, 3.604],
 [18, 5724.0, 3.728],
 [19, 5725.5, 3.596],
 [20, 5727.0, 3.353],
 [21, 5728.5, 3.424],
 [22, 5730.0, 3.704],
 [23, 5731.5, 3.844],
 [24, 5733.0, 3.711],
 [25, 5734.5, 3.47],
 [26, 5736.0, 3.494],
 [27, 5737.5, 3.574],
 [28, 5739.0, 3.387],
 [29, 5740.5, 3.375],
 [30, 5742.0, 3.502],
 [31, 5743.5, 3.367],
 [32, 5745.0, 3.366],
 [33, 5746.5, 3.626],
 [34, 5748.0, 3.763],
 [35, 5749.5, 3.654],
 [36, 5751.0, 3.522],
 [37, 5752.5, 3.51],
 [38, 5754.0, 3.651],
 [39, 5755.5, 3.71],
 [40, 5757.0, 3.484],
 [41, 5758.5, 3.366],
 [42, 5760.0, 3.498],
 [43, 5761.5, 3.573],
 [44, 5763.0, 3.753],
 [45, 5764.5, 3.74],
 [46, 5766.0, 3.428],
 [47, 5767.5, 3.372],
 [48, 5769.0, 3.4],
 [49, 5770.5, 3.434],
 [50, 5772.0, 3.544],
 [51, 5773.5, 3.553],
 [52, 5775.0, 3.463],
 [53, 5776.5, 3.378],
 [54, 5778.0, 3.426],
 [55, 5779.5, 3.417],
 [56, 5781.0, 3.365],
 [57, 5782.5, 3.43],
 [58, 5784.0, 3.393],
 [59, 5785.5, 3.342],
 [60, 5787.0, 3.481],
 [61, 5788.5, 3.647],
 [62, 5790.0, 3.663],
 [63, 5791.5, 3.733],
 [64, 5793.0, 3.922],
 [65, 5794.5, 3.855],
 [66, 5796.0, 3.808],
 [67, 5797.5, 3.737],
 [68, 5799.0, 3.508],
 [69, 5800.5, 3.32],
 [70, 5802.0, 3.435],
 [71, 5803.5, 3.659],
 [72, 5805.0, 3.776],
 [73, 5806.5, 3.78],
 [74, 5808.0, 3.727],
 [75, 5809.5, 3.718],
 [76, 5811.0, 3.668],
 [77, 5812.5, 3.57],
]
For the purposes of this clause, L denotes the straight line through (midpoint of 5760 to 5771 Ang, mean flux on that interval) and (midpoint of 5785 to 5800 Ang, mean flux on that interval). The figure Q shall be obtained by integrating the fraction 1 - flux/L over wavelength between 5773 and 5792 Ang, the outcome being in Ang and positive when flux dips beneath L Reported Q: 0.7 Ang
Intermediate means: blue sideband 3.53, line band 3.48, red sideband 3.67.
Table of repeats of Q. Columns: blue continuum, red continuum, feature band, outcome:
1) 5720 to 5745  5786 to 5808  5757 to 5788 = 1.2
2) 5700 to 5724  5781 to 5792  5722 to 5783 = -0.7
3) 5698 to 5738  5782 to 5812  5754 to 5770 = 0.2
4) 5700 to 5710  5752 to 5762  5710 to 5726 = 0.1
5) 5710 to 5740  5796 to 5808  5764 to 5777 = 0.4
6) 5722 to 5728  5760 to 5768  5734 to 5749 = 0.3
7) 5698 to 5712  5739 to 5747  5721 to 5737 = -0.6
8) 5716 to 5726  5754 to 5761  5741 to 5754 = -0.1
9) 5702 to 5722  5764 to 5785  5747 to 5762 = -0.6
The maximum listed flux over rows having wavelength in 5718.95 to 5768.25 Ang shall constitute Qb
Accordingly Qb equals 3.844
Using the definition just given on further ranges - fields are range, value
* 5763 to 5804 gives 3.922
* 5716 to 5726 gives 3.728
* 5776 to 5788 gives 3.481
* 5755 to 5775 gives 3.753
